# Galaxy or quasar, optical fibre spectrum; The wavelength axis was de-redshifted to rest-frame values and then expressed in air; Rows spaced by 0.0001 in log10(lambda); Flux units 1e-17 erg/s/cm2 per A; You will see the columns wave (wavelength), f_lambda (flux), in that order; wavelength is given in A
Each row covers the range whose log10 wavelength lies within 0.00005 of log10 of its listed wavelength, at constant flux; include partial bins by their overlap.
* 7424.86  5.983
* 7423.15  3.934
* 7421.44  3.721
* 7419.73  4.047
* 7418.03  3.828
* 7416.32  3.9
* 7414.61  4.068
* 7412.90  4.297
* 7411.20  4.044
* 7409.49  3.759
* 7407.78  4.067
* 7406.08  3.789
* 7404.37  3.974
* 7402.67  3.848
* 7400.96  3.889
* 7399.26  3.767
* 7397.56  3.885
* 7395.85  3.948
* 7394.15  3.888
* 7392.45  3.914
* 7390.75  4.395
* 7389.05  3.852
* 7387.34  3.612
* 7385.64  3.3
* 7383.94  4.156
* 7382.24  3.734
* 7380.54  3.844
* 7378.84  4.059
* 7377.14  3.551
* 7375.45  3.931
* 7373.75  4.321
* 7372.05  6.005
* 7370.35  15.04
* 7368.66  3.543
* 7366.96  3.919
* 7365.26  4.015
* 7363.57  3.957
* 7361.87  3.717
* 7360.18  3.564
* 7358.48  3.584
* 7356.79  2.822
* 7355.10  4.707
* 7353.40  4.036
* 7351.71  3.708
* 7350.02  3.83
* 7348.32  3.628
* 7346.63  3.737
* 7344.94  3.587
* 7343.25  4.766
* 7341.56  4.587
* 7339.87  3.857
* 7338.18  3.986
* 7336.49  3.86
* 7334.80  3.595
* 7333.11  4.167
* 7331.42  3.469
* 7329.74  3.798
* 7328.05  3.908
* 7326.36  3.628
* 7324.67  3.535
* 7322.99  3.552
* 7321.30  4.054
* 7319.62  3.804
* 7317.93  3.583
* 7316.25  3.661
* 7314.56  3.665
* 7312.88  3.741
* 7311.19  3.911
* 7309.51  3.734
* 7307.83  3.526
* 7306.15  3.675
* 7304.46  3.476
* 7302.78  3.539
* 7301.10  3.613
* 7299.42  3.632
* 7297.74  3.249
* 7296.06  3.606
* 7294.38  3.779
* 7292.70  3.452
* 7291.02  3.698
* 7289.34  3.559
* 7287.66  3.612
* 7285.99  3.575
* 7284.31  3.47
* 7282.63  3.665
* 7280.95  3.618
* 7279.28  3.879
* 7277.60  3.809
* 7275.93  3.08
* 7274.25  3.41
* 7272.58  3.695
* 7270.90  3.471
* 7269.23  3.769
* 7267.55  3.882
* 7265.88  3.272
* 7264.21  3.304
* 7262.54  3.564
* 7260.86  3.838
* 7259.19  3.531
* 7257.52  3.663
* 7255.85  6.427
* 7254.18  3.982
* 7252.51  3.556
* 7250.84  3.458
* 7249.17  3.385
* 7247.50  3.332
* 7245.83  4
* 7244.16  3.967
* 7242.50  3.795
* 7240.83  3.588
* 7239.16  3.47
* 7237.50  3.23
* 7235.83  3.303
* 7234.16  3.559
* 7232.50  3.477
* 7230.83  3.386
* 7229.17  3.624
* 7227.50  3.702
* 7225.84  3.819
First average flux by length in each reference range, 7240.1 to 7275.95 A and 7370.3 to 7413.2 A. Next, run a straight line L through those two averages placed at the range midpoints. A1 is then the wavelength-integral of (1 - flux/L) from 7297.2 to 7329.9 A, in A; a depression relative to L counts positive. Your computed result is 2.3 A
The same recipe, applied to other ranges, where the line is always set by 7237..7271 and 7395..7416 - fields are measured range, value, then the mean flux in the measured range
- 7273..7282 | 0.5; 3.57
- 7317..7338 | 0.5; 3.75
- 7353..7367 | 0.3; 3.8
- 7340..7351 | -0.4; 4.01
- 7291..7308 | 1.1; 3.56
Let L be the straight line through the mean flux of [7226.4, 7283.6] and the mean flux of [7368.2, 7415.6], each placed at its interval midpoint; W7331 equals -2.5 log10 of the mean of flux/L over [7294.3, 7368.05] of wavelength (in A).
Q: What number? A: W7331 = 0.08 mag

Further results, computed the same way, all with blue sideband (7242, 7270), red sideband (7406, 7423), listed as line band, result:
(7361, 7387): -0.20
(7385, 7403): 0.02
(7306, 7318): 0.05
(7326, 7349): -0.01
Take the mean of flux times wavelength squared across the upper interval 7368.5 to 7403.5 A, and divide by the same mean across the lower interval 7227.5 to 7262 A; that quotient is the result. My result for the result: 1.26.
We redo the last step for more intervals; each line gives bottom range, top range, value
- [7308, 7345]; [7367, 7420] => 1.15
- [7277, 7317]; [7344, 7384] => 1.23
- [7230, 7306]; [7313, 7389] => 1.16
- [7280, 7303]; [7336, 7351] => 1.13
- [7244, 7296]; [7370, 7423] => 1.18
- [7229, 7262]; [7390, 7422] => 1.11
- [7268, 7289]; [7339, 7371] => 1.25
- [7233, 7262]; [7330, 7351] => 1.07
